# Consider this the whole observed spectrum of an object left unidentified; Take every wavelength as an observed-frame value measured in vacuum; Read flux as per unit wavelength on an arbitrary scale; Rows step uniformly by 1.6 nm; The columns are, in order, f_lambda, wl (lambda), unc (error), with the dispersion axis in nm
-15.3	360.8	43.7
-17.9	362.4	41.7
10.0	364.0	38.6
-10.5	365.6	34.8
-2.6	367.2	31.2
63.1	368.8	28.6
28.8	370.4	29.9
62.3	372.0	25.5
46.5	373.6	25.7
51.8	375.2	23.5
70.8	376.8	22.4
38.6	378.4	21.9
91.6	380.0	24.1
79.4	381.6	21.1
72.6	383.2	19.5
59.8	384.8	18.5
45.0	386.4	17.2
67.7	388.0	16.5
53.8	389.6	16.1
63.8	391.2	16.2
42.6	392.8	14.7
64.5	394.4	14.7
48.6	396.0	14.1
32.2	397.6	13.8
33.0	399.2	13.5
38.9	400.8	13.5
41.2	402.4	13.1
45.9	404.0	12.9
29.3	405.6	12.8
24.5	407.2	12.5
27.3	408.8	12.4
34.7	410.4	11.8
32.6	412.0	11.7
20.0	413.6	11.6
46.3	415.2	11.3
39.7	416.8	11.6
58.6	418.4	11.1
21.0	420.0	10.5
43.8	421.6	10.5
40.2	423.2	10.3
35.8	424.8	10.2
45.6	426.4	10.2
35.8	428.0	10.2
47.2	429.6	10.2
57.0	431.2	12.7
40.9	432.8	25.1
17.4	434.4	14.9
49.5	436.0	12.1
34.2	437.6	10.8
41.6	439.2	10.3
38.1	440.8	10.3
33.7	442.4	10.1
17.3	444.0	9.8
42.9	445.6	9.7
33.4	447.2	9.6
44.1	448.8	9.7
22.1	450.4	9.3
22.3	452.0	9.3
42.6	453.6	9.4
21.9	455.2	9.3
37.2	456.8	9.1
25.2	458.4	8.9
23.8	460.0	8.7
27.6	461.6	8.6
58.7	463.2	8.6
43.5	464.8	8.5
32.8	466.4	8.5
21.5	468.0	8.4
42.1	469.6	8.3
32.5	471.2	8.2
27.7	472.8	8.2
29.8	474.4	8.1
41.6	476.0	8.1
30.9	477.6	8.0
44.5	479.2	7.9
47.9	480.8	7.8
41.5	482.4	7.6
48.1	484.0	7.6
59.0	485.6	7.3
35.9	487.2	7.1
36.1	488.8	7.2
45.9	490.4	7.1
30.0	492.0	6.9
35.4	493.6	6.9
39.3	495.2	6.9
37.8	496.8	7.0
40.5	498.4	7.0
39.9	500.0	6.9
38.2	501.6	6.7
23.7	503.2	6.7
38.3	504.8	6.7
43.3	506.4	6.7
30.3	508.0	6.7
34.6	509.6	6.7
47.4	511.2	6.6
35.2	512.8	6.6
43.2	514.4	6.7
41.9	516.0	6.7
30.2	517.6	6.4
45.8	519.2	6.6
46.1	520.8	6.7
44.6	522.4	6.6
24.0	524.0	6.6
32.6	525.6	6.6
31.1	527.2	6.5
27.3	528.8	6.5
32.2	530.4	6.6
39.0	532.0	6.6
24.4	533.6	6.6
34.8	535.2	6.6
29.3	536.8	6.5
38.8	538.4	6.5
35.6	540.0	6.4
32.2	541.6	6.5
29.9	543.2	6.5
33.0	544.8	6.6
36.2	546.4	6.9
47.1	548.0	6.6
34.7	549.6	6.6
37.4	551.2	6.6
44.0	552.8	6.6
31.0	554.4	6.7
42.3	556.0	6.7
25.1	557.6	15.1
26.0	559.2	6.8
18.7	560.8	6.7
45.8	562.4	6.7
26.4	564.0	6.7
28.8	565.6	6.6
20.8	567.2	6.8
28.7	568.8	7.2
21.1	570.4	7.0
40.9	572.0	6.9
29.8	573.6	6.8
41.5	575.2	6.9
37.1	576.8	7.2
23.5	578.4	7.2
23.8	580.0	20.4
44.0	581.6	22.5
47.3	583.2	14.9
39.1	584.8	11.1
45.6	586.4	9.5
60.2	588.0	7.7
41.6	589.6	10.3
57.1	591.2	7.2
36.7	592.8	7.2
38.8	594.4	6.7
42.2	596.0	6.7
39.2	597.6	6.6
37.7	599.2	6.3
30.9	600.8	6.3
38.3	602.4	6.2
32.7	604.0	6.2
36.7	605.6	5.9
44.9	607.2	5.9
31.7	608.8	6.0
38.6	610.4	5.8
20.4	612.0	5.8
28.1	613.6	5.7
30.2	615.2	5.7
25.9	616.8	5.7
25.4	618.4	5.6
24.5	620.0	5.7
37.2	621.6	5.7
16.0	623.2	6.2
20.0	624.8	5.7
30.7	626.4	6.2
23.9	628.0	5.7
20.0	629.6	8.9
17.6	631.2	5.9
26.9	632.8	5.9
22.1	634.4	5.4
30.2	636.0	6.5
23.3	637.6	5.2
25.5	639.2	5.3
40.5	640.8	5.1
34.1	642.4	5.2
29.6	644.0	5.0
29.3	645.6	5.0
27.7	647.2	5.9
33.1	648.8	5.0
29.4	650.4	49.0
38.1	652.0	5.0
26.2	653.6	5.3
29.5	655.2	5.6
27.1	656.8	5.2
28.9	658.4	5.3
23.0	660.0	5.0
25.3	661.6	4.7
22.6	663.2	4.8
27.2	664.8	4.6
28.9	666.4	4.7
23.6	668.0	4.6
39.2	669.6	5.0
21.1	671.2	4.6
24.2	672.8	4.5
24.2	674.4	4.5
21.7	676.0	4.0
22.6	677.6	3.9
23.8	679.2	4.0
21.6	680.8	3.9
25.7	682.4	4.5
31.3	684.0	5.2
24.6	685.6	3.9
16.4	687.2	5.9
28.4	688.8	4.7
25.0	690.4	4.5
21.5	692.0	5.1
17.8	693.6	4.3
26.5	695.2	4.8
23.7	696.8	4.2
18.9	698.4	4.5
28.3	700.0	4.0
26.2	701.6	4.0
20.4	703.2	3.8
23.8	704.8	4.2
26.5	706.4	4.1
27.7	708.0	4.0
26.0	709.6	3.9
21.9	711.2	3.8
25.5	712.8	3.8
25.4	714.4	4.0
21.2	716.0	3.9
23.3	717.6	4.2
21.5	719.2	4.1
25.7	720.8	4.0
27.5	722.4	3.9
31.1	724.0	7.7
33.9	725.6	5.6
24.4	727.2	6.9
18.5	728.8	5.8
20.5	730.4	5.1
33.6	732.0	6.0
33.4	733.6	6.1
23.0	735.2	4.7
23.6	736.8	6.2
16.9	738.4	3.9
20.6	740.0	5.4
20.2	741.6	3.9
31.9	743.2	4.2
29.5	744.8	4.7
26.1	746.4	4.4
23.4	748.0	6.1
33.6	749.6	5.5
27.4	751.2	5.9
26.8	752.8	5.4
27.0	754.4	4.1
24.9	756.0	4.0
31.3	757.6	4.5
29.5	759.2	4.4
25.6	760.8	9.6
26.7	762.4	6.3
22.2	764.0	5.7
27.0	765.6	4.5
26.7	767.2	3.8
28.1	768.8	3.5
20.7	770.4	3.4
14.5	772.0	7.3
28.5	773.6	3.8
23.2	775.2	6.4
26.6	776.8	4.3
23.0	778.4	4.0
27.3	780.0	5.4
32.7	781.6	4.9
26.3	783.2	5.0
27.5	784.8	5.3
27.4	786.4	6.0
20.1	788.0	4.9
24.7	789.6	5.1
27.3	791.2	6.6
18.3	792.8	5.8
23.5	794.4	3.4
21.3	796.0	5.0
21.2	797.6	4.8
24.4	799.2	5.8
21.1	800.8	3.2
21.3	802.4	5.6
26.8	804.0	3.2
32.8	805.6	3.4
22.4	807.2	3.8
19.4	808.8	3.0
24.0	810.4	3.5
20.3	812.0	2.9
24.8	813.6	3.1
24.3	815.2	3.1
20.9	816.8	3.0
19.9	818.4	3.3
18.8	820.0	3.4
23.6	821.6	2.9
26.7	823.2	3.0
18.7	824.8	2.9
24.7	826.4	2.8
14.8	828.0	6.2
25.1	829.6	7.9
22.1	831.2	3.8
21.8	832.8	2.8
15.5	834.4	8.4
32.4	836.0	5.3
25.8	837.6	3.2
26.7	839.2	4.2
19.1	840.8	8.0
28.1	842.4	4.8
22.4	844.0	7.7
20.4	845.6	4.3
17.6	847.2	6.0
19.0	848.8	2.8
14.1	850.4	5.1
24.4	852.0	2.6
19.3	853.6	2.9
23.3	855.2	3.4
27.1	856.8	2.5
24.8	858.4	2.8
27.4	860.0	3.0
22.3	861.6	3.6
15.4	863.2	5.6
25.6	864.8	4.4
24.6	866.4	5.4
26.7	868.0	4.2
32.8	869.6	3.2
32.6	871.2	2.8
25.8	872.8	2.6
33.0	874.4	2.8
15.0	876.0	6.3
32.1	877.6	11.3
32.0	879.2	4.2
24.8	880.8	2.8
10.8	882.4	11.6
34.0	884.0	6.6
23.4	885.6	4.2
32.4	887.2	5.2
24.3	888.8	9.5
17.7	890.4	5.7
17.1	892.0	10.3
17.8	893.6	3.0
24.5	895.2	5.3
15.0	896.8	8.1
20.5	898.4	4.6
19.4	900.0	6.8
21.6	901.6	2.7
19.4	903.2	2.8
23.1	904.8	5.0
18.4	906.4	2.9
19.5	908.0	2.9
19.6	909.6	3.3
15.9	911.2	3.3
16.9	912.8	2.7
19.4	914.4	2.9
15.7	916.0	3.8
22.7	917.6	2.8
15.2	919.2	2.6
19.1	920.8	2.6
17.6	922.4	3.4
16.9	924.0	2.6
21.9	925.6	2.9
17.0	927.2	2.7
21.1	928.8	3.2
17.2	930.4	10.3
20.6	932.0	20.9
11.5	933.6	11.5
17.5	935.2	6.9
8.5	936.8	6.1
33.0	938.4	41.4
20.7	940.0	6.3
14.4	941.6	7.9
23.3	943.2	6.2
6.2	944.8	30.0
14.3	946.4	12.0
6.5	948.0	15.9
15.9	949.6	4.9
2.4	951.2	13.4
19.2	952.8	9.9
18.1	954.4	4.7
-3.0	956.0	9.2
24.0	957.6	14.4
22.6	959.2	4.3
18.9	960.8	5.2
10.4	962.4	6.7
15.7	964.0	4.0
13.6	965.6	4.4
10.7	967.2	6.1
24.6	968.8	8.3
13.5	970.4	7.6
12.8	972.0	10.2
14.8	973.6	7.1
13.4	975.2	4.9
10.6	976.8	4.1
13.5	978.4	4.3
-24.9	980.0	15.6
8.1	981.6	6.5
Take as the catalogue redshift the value 2.111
